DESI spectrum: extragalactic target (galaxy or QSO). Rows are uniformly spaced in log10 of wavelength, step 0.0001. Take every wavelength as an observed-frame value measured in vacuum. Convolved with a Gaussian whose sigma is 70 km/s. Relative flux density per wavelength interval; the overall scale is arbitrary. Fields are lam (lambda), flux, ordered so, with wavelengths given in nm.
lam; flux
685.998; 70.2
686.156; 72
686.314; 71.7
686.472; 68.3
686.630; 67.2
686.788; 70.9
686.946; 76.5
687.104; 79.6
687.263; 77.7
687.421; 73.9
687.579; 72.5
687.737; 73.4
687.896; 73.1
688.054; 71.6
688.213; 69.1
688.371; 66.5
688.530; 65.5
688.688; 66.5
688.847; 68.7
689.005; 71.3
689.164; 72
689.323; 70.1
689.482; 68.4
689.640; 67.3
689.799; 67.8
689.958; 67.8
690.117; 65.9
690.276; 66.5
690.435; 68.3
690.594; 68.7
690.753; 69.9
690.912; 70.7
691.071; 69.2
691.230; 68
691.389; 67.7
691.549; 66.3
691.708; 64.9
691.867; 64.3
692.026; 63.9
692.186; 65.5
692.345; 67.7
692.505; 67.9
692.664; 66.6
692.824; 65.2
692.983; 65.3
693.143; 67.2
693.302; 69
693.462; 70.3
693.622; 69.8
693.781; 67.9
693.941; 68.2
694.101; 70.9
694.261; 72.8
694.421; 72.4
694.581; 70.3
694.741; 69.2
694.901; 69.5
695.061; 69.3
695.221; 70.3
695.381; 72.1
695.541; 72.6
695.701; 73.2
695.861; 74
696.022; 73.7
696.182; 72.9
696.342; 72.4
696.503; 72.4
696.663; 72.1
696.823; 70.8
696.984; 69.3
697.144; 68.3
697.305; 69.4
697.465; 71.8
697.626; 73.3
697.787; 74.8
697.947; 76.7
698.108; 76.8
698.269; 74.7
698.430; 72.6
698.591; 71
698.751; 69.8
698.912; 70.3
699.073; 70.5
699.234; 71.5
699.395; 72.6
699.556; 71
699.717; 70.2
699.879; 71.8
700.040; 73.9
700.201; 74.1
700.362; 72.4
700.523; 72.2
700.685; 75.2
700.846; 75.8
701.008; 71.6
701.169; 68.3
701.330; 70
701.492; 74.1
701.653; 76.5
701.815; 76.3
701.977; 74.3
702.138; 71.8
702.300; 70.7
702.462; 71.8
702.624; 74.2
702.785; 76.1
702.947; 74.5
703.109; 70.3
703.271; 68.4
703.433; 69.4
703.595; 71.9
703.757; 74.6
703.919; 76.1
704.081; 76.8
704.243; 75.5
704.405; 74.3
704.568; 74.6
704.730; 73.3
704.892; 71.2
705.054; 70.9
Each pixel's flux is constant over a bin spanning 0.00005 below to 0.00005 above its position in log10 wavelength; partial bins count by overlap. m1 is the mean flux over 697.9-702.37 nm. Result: 72.7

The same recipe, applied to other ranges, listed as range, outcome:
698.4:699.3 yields 70.9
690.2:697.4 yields 69.3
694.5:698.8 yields 72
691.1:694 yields 67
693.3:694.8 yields 70.1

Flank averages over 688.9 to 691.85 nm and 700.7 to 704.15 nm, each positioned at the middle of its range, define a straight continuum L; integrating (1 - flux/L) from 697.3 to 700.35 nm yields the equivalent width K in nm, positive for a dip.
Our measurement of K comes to -0.039 nm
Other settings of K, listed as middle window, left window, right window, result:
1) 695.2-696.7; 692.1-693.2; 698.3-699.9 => -0.08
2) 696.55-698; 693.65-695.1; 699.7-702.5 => -0.01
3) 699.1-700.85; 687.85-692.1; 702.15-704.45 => -0.02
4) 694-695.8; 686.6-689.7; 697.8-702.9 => 0.02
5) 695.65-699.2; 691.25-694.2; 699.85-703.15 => -0.10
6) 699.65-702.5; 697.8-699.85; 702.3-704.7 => 0.00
